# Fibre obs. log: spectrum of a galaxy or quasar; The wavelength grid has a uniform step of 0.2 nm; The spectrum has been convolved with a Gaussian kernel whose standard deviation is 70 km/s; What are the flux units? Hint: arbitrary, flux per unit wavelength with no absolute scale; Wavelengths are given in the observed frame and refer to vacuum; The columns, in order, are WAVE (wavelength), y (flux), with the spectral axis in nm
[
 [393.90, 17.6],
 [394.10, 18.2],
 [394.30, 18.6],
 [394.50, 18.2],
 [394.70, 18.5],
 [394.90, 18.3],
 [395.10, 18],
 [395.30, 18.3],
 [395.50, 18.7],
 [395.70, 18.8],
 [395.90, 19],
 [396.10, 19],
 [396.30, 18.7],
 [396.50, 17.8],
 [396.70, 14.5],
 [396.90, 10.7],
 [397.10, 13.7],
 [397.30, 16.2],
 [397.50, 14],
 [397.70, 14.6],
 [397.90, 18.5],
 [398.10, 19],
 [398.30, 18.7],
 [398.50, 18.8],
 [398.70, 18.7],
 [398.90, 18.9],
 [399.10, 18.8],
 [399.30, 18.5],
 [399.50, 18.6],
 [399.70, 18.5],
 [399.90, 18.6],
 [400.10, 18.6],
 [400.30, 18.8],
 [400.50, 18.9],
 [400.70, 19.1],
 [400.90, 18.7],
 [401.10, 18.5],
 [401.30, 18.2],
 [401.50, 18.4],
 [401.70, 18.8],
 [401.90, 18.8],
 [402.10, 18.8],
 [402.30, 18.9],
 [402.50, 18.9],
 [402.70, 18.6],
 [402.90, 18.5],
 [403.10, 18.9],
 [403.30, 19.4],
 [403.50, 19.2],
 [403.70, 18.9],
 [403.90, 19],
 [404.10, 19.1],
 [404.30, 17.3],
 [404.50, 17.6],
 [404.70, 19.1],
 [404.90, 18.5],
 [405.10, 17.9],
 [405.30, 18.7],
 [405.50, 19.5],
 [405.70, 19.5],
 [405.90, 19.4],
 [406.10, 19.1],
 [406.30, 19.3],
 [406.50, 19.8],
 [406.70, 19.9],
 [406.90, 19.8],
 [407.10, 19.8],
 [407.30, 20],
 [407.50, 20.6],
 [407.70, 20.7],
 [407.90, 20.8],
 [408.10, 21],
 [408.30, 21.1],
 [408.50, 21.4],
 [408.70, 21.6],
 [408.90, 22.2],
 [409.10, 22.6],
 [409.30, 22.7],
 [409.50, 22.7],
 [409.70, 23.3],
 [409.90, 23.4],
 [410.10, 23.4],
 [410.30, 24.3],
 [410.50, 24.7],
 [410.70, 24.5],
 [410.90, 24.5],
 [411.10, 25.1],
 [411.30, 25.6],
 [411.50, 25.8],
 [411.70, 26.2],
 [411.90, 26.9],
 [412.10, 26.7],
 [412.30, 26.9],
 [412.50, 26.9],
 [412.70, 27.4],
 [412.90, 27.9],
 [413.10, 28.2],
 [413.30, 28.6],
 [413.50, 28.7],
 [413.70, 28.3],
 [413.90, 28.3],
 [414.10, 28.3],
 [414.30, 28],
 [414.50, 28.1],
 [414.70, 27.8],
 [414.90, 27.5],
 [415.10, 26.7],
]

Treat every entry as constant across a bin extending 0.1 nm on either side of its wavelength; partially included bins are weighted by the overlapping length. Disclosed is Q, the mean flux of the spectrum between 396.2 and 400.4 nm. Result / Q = 17.3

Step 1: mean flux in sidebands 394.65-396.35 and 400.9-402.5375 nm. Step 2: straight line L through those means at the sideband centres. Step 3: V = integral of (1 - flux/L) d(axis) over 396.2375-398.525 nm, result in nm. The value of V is 0.303 nm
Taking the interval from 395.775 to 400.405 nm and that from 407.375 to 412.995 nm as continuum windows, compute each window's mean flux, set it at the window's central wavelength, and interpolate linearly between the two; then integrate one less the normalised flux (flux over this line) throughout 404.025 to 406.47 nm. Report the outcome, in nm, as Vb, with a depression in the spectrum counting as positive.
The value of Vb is 0.29 nm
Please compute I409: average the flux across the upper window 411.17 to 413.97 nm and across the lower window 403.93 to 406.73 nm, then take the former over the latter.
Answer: 1.44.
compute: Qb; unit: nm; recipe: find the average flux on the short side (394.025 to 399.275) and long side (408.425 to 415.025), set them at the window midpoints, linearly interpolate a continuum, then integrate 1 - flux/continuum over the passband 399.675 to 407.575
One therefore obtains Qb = 0.86 nm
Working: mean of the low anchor 17.5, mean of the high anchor 25.7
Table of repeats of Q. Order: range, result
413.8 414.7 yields 28.1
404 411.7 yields 21.3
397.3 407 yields 18.6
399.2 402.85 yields 18.7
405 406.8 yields 19.2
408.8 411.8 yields 24.1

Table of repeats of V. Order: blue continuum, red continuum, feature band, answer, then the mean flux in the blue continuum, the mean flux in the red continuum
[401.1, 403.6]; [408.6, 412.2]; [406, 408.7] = 0.23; 18.8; 24.2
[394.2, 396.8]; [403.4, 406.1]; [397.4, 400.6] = 0.04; 18.2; 18.8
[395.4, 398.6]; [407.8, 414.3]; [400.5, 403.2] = 0.14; 16.9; 25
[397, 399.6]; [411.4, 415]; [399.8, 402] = 0.06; 17.5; 27.6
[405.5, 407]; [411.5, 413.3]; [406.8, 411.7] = 0.13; 19.5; 27.1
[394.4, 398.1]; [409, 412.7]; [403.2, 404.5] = 0.15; 17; 24.9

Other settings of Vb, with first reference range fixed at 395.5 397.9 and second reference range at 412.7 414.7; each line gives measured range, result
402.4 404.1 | 0.16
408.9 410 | 0.10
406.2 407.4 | 0.19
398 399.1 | -0.08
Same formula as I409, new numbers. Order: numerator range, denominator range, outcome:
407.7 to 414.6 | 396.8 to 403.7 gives 1.39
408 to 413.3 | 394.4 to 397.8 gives 1.46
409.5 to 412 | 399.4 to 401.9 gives 1.33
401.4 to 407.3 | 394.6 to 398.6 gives 1.10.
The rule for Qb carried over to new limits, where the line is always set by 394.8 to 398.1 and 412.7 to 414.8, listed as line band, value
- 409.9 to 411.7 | 0.10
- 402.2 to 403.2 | 0.10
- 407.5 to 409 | 0.21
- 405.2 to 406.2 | 0.16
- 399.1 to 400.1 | 0.02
